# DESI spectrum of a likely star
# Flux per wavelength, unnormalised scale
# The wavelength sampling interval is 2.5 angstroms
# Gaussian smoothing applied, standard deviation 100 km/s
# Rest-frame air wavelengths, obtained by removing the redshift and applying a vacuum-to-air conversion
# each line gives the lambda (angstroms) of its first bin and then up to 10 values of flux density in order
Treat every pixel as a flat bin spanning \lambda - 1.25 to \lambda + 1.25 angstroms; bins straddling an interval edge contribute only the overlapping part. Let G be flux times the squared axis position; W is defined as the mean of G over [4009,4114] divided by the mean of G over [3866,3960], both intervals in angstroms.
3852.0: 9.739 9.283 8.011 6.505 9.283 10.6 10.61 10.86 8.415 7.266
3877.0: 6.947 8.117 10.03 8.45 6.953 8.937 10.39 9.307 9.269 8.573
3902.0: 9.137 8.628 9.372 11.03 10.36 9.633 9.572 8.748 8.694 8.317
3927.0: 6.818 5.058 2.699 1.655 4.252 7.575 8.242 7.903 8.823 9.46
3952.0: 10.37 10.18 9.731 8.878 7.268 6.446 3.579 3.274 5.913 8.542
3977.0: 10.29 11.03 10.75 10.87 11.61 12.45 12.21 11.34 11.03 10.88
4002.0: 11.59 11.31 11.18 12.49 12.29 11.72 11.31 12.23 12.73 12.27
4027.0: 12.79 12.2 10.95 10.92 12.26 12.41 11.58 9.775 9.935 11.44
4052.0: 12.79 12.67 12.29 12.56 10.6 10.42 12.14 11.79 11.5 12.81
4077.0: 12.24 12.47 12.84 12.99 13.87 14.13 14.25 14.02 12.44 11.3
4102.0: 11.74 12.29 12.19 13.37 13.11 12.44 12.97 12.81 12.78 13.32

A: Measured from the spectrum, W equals 1.6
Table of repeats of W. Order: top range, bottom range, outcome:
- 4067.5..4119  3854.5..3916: 1.56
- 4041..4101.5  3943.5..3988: 1.50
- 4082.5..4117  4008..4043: 1.12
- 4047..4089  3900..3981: 1.65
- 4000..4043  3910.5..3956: 1.61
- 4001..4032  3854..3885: 1.47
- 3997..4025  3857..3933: 1.45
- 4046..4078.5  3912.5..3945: 1.83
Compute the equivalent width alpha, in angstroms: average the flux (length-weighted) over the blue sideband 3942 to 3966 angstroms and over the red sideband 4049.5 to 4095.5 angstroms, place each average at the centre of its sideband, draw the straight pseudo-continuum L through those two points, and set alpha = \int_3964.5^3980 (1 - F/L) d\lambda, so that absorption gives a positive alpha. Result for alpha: 4.1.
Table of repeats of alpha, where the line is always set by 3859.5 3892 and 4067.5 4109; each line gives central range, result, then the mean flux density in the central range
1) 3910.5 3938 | 7.7 angstroms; 6.95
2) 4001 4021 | -0.9 angstroms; 11.8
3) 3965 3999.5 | 4.4 angstroms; 9.44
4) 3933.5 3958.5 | 5.6 angstroms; 7.89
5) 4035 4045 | 0.2 angstroms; 11.6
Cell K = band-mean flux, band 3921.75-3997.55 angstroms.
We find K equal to 8.2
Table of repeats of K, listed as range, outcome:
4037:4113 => 12.3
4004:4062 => 11.8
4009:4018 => 11.9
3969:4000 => 10.2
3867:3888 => 8.53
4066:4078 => 12.1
